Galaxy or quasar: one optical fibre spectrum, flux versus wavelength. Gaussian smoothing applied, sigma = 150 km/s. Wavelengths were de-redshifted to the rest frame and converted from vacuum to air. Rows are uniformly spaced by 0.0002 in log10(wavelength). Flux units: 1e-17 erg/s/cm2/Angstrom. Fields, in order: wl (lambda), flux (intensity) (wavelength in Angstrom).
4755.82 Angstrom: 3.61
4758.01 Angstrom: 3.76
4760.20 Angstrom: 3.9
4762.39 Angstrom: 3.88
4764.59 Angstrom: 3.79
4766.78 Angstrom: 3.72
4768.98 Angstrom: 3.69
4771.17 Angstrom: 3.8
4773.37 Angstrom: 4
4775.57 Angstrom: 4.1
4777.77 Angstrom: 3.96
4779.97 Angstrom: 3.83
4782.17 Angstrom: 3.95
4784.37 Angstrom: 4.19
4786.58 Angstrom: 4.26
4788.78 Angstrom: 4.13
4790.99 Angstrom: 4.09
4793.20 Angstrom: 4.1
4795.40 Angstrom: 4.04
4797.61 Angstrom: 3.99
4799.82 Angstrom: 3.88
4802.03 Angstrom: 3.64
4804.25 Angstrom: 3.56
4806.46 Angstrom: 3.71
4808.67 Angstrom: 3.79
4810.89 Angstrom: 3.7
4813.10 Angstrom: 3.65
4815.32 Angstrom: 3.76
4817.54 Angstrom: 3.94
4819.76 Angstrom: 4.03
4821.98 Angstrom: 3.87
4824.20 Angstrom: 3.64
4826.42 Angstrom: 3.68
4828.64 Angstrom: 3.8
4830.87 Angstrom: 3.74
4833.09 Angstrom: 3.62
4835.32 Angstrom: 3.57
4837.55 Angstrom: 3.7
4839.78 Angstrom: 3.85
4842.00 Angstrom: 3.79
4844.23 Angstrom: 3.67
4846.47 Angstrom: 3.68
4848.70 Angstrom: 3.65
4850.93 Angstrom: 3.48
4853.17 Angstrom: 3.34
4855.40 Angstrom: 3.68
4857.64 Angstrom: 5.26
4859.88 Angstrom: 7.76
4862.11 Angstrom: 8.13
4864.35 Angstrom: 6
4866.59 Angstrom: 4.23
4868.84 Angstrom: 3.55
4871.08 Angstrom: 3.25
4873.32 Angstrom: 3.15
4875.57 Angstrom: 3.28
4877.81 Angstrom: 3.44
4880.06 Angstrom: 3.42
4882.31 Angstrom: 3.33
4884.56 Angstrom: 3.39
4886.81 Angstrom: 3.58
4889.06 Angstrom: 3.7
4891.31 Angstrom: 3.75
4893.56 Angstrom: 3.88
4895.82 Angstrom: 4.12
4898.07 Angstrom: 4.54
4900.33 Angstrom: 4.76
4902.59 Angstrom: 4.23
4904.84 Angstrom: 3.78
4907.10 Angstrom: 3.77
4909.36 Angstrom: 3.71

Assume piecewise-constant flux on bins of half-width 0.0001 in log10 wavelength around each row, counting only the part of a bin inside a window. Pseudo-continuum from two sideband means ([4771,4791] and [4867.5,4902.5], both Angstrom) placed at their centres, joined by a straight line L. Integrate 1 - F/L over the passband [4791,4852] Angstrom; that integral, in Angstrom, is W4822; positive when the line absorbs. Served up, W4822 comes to 2.17 Angstrom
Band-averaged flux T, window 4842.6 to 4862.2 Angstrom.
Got 4.54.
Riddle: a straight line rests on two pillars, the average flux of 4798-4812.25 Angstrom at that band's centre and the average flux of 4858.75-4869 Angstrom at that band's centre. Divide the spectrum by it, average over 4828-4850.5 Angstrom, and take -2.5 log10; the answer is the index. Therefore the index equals 0.35 mag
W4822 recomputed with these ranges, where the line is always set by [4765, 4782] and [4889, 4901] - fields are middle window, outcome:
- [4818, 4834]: 0.8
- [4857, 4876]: -4.4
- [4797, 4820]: 1.0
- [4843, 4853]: 1.1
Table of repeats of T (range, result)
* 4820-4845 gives 3.73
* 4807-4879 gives 4.05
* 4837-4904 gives 4.12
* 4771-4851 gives 3.84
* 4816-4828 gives 3.83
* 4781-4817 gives 3.9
